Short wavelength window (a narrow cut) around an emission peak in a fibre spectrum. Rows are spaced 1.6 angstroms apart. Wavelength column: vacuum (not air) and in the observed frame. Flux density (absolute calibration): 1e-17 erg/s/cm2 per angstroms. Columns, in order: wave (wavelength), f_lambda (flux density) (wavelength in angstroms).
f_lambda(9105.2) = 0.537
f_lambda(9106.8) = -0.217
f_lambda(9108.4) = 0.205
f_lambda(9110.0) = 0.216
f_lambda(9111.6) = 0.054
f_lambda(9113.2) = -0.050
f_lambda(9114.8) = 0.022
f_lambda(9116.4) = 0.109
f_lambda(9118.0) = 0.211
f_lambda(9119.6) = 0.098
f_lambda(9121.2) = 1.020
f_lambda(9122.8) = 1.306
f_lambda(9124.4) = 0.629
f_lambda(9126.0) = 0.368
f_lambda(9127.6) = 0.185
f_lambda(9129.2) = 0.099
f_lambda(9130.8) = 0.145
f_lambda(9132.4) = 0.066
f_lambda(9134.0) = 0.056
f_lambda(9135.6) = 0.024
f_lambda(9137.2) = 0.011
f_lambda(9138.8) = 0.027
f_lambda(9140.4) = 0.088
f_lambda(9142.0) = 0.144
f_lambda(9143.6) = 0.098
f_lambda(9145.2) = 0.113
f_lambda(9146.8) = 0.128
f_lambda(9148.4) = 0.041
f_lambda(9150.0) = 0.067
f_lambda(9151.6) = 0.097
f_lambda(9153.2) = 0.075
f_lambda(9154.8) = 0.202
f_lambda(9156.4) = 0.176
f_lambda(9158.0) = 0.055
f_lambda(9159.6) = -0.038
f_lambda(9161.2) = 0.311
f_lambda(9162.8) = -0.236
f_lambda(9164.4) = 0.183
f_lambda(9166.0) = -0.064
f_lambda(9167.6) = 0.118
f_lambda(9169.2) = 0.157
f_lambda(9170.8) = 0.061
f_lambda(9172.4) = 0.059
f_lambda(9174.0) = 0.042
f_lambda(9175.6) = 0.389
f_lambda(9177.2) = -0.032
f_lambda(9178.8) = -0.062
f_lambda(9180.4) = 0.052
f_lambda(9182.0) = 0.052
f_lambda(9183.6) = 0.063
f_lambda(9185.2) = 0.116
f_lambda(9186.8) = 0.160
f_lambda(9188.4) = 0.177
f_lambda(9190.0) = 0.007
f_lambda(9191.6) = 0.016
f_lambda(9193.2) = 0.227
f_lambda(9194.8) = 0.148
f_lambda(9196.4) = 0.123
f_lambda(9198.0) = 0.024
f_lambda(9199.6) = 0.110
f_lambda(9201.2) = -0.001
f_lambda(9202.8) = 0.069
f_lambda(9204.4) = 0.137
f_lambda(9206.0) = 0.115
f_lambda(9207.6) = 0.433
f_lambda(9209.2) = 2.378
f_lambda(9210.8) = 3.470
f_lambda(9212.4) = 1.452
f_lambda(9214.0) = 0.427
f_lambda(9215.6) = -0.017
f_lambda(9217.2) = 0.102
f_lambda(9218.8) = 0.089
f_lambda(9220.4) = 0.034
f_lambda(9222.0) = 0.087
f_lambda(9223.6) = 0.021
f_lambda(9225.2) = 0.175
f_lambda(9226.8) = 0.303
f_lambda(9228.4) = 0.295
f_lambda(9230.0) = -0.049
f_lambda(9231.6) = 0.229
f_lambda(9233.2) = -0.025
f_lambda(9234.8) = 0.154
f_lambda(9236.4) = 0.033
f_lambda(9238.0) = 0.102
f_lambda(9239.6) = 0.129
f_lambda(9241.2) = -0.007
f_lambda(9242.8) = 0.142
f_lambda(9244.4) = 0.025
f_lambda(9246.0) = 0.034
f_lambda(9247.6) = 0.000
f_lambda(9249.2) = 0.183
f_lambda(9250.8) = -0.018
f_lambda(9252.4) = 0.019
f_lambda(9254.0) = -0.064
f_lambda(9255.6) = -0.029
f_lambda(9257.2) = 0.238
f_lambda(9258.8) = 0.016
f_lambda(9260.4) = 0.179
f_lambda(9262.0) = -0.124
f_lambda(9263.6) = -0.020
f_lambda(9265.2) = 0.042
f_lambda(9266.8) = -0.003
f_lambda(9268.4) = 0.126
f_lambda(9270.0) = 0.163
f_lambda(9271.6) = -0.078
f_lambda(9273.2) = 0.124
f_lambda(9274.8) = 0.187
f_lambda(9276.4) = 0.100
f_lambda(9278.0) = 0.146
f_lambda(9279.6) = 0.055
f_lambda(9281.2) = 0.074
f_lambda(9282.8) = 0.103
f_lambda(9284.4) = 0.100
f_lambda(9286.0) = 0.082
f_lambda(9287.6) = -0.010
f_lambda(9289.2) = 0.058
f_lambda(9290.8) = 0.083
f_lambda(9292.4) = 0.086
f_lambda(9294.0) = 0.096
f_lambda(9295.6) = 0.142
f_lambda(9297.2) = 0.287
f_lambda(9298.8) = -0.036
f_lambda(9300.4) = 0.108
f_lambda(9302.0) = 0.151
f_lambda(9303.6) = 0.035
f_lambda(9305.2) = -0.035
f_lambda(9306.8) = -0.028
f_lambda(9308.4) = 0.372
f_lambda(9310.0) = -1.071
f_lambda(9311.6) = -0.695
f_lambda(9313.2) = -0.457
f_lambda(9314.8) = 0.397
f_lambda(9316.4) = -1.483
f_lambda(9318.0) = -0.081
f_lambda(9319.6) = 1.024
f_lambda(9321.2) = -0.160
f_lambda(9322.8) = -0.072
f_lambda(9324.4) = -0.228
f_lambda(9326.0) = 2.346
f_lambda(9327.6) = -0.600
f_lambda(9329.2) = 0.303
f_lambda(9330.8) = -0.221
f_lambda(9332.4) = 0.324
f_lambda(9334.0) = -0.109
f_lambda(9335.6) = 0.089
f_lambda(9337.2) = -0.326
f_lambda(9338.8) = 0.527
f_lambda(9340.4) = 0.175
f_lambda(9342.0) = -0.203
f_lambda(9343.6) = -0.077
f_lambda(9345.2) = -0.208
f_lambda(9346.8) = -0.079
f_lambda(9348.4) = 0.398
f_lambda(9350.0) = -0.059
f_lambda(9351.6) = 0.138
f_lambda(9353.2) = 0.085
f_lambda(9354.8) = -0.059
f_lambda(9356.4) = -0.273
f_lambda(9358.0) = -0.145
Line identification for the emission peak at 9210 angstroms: [O III] 5007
